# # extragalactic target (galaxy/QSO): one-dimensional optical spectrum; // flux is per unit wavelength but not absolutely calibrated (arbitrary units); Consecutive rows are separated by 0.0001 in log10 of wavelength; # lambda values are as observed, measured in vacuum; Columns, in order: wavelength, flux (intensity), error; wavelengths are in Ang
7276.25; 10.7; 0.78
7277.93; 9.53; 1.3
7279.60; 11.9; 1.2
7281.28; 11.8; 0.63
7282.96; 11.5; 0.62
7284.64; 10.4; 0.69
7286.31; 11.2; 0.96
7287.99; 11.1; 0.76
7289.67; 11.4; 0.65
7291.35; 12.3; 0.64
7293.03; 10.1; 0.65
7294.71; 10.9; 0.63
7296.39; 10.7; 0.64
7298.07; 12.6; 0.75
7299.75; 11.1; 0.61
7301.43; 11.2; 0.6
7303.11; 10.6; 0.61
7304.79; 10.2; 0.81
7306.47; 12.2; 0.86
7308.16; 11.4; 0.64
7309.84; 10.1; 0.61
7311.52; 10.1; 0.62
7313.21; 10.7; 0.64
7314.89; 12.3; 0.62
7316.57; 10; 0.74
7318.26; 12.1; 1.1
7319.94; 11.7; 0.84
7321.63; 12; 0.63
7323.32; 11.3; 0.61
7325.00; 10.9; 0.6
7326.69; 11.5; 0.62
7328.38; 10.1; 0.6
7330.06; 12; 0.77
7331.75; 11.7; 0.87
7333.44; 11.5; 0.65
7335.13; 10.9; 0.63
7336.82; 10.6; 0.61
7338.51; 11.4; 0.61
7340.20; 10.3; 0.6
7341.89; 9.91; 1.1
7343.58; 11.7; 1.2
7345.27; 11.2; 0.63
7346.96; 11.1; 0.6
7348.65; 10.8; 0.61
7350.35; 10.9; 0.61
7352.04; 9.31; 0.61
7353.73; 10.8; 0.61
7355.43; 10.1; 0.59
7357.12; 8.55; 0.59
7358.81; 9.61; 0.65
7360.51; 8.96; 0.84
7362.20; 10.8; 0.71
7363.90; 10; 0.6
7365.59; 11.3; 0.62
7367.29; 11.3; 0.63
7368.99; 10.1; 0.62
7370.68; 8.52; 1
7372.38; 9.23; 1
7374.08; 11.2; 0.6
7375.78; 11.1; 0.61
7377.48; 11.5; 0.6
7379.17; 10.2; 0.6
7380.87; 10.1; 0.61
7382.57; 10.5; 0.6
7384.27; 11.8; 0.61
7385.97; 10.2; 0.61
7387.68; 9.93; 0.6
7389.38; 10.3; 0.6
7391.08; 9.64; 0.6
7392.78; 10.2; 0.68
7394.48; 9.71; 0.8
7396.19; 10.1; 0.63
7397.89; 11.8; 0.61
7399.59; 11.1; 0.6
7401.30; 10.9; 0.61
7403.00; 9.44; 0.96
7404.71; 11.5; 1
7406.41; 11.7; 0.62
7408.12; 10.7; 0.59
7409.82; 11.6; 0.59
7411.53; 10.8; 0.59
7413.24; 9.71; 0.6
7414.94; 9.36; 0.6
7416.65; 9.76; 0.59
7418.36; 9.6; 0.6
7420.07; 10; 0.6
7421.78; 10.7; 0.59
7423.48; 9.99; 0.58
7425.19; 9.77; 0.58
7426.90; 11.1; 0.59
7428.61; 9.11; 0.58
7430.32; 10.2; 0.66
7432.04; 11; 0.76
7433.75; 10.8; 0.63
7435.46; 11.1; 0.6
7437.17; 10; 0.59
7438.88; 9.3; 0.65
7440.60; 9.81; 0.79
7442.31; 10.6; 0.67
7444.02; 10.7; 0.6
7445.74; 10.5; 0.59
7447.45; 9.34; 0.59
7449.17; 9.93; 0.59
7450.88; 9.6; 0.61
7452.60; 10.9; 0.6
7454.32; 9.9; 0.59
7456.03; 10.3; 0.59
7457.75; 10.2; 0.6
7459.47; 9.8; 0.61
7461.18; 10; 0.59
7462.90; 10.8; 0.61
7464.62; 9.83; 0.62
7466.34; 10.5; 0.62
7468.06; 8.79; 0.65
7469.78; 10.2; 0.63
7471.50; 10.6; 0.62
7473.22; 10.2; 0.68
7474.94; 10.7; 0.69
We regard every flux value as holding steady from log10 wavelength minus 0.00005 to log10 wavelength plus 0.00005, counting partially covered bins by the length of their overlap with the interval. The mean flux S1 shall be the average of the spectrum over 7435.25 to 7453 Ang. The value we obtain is 10.1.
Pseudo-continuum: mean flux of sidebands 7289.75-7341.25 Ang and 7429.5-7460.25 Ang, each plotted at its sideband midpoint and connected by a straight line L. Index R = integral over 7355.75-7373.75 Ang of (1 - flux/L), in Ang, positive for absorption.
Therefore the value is 1.5 Ang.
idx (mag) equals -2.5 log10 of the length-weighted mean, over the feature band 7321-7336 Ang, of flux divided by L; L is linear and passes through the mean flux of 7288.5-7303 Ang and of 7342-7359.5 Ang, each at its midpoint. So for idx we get -0.06 mag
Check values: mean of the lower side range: 11.2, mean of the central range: 11.3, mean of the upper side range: 10.4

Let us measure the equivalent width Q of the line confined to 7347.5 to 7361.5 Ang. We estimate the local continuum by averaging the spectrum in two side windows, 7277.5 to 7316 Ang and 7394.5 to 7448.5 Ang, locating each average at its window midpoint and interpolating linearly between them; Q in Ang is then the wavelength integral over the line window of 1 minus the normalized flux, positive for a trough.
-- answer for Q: 1.12 Ang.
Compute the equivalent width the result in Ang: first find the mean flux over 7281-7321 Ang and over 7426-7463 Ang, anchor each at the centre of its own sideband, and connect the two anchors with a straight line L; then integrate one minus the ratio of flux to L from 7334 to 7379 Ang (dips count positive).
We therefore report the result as 1.5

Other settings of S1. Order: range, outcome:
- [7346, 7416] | 10.4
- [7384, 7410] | 10.6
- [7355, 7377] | 10.1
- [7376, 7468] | 10.3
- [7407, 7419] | 10.3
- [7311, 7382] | 10.7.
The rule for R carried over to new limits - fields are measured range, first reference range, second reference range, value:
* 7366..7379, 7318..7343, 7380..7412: 0.5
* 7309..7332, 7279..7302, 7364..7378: -0.4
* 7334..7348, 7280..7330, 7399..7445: 0.0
